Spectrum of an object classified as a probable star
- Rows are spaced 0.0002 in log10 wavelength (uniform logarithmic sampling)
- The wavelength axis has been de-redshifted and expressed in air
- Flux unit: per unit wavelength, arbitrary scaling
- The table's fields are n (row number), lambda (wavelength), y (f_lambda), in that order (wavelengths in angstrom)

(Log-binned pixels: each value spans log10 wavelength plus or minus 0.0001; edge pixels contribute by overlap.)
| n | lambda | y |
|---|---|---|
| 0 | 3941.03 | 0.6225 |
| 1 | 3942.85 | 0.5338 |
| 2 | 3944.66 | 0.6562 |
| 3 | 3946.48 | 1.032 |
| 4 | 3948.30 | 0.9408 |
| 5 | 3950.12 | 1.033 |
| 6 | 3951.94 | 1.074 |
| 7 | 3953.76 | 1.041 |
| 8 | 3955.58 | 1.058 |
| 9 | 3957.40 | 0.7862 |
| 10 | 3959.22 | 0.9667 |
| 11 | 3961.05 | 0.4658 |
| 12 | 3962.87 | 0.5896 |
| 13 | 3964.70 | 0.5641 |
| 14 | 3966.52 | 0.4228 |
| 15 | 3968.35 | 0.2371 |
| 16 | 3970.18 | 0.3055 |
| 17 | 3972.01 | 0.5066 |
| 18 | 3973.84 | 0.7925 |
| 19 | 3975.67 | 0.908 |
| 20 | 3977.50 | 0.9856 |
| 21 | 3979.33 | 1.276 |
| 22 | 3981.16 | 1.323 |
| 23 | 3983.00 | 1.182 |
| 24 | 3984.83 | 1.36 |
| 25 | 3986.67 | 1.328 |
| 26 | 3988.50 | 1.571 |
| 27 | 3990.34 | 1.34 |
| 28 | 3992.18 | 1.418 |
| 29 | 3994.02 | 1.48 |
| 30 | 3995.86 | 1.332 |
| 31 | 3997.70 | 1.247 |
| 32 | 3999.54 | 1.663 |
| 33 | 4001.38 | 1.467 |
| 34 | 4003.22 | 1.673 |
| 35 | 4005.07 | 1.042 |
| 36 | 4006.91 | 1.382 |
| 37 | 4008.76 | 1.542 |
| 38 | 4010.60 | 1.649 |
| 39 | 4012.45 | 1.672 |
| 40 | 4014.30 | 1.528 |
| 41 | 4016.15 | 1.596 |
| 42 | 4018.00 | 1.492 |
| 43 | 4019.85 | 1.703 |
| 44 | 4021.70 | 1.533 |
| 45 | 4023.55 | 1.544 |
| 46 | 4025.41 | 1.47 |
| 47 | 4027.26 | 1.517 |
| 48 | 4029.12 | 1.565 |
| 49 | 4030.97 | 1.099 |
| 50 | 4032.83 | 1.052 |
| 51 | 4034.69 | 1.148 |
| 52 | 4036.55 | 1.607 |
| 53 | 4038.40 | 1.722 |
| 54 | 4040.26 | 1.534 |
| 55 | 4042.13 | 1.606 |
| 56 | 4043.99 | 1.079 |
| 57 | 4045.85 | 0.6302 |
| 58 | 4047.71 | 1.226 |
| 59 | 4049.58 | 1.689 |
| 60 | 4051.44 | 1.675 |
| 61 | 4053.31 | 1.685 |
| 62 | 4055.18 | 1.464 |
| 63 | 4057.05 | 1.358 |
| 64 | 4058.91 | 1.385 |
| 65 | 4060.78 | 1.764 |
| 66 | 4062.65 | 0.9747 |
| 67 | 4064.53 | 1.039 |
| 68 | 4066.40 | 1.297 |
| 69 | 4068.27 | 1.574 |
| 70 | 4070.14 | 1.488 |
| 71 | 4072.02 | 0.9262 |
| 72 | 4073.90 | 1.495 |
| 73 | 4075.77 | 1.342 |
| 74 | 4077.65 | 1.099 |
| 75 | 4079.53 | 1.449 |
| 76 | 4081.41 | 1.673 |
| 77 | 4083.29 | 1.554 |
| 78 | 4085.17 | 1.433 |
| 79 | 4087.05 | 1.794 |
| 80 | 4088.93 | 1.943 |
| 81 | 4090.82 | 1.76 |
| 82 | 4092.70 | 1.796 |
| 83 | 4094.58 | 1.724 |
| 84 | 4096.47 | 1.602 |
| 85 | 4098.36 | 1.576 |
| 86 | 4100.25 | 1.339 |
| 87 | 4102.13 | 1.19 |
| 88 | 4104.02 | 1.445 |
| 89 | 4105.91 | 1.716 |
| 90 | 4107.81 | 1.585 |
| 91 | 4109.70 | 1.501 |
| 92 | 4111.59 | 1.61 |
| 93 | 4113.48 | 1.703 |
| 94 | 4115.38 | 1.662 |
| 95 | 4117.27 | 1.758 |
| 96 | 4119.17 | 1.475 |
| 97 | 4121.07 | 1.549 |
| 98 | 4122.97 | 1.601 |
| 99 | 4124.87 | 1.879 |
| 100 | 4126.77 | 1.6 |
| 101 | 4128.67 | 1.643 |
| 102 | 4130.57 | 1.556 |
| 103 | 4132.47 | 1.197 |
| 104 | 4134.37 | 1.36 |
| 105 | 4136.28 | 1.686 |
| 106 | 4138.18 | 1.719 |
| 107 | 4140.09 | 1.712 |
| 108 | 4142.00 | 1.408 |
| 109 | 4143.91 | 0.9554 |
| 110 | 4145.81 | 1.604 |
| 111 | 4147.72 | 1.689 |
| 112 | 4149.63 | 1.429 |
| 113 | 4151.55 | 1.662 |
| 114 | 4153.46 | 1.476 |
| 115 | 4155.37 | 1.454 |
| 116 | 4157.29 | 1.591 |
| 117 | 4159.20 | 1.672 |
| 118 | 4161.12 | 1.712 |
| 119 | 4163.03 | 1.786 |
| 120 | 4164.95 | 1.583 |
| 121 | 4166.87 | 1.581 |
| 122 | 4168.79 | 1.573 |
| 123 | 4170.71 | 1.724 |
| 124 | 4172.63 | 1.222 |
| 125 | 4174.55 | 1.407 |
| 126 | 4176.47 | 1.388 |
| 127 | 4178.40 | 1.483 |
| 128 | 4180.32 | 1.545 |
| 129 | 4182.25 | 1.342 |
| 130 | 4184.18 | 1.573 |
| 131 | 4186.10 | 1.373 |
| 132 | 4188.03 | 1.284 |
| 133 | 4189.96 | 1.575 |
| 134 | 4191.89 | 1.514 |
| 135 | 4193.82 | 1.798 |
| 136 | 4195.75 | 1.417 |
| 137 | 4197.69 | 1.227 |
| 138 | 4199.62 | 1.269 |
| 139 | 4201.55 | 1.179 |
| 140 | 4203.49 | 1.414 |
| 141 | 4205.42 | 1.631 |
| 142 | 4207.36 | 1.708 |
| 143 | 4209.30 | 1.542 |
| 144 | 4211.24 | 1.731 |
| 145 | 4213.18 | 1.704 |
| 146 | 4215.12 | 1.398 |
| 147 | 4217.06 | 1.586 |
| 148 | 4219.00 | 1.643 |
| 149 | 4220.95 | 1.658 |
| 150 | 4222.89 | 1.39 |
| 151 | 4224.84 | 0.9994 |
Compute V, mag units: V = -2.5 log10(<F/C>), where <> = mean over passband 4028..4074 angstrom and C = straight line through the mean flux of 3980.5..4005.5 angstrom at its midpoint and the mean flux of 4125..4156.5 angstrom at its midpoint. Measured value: 0.064 mag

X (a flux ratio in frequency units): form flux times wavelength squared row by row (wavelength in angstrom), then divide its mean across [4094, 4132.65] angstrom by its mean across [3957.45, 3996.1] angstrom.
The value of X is 1.8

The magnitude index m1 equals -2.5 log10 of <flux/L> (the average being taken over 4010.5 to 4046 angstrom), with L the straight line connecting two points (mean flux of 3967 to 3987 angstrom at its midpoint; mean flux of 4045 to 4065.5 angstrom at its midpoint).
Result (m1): -0.21 mag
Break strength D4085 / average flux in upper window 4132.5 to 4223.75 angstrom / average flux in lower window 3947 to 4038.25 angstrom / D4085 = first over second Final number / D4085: 1.26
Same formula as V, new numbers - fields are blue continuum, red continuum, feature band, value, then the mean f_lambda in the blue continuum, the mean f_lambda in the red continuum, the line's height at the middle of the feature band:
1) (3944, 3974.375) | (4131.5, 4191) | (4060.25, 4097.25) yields -0.234 mag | 0.733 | 1.51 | 1.19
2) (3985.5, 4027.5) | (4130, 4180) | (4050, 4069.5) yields 0.051 mag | 1.49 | 1.52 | 1.5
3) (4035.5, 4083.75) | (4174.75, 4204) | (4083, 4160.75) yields -0.122 mag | 1.4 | 1.42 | 1.41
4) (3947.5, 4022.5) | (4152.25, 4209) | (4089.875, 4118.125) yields -0.169 mag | 1.16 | 1.5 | 1.37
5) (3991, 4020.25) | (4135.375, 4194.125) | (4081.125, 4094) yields -0.136 mag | 1.49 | 1.53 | 1.51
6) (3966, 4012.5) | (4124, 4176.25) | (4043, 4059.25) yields -0.019 mag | 1.2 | 1.55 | 1.33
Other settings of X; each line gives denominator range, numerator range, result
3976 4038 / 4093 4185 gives 1.17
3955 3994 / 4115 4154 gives 1.79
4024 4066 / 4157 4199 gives 1.17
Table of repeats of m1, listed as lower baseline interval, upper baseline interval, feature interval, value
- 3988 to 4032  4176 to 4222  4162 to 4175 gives -0.05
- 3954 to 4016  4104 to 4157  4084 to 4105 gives -0.11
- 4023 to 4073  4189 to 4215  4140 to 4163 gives -0.05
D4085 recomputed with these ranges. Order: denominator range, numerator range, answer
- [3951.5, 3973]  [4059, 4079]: 1.98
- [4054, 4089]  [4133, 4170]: 1.10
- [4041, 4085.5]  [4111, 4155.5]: 1.14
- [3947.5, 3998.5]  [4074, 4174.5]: 1.59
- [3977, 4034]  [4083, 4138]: 1.12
